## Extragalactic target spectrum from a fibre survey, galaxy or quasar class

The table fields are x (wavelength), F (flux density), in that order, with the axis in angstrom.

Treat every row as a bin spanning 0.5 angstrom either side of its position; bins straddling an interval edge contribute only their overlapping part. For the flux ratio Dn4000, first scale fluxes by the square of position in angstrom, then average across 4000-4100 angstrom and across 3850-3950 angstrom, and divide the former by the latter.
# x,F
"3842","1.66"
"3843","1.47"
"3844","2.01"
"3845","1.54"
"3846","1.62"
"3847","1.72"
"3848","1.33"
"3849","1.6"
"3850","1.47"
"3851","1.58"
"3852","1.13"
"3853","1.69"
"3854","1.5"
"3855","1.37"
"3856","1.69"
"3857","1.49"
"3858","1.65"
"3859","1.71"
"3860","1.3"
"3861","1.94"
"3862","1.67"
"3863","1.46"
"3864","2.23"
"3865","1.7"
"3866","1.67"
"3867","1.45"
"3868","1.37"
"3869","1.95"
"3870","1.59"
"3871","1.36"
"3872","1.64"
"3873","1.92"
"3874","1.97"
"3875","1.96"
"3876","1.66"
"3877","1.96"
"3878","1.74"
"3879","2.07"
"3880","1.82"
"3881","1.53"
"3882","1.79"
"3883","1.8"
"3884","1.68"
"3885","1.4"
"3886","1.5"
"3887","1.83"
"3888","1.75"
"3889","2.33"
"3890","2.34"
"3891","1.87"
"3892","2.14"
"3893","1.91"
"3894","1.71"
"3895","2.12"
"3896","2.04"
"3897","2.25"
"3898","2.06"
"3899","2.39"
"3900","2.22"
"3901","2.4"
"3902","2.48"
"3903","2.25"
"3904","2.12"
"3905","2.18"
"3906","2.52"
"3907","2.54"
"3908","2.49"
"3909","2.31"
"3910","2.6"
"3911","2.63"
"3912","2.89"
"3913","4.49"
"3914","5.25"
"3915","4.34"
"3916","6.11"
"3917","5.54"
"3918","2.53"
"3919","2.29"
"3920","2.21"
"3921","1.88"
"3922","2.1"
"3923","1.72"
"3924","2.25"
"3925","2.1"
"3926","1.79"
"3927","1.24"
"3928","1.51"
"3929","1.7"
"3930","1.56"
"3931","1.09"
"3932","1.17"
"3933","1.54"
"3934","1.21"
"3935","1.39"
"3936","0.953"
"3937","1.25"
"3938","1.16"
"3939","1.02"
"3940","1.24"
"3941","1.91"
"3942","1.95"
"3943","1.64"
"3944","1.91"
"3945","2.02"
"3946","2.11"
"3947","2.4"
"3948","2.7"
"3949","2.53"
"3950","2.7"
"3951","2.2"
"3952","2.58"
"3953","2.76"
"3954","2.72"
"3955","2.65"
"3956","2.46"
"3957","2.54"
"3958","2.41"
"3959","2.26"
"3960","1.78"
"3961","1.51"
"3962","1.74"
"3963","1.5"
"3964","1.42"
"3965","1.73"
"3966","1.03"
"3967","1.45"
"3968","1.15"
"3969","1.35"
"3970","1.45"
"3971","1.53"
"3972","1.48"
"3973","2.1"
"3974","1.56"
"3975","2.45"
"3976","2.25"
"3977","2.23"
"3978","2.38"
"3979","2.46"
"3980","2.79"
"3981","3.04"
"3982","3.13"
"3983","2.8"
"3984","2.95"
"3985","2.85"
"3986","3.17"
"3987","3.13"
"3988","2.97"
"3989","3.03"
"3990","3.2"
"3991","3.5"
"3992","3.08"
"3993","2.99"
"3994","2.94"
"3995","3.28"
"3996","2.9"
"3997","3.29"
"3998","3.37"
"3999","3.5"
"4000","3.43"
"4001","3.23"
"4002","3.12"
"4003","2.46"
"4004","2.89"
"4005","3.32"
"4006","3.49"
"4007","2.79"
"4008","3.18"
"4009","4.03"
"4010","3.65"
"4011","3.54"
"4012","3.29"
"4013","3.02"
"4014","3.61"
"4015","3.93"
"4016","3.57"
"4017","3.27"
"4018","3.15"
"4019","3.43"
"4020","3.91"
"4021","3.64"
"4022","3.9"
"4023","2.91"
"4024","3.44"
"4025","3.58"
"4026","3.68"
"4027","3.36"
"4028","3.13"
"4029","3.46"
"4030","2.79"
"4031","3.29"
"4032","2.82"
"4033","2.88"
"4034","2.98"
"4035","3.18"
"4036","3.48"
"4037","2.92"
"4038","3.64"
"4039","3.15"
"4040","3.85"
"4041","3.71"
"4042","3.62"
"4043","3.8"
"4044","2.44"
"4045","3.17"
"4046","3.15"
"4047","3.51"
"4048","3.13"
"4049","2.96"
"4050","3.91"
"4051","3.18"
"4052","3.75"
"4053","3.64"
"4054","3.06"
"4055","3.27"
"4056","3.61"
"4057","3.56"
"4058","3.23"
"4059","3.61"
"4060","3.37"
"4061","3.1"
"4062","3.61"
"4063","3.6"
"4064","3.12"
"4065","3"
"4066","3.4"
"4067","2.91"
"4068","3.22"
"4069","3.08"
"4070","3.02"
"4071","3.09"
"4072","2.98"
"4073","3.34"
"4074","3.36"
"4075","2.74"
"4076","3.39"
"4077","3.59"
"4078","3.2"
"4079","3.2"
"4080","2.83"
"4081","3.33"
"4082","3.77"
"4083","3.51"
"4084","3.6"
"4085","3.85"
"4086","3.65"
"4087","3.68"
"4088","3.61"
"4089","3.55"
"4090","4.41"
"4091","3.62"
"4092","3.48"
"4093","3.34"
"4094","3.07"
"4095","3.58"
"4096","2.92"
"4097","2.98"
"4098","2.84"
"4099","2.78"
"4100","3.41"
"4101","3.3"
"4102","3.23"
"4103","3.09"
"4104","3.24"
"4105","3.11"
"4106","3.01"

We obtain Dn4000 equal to 1.78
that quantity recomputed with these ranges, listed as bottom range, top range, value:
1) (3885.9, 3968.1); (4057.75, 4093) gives 1.67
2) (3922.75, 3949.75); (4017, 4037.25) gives 2.06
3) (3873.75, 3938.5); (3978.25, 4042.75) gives 1.57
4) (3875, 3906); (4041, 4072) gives 1.81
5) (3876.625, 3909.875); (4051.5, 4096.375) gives 1.80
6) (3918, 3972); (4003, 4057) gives 1.92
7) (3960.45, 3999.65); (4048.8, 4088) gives 1.44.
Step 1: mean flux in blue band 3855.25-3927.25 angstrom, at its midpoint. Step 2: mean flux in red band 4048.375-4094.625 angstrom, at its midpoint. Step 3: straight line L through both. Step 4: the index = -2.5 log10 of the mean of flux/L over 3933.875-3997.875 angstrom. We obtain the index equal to 0.203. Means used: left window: 2.18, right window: 3.38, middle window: 2.24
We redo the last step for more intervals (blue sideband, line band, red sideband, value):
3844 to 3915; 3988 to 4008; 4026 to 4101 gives -0.11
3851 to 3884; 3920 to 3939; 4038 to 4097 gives 0.38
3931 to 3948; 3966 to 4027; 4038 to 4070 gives -0.18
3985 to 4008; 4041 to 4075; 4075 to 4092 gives 0.04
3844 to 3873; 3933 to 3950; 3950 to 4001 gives 0.27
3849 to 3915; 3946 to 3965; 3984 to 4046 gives 0.20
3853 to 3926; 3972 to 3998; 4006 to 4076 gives 0.04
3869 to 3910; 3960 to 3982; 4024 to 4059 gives 0.41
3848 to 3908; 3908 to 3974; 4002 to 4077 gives 0.11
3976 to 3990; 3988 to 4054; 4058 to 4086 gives -0.10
